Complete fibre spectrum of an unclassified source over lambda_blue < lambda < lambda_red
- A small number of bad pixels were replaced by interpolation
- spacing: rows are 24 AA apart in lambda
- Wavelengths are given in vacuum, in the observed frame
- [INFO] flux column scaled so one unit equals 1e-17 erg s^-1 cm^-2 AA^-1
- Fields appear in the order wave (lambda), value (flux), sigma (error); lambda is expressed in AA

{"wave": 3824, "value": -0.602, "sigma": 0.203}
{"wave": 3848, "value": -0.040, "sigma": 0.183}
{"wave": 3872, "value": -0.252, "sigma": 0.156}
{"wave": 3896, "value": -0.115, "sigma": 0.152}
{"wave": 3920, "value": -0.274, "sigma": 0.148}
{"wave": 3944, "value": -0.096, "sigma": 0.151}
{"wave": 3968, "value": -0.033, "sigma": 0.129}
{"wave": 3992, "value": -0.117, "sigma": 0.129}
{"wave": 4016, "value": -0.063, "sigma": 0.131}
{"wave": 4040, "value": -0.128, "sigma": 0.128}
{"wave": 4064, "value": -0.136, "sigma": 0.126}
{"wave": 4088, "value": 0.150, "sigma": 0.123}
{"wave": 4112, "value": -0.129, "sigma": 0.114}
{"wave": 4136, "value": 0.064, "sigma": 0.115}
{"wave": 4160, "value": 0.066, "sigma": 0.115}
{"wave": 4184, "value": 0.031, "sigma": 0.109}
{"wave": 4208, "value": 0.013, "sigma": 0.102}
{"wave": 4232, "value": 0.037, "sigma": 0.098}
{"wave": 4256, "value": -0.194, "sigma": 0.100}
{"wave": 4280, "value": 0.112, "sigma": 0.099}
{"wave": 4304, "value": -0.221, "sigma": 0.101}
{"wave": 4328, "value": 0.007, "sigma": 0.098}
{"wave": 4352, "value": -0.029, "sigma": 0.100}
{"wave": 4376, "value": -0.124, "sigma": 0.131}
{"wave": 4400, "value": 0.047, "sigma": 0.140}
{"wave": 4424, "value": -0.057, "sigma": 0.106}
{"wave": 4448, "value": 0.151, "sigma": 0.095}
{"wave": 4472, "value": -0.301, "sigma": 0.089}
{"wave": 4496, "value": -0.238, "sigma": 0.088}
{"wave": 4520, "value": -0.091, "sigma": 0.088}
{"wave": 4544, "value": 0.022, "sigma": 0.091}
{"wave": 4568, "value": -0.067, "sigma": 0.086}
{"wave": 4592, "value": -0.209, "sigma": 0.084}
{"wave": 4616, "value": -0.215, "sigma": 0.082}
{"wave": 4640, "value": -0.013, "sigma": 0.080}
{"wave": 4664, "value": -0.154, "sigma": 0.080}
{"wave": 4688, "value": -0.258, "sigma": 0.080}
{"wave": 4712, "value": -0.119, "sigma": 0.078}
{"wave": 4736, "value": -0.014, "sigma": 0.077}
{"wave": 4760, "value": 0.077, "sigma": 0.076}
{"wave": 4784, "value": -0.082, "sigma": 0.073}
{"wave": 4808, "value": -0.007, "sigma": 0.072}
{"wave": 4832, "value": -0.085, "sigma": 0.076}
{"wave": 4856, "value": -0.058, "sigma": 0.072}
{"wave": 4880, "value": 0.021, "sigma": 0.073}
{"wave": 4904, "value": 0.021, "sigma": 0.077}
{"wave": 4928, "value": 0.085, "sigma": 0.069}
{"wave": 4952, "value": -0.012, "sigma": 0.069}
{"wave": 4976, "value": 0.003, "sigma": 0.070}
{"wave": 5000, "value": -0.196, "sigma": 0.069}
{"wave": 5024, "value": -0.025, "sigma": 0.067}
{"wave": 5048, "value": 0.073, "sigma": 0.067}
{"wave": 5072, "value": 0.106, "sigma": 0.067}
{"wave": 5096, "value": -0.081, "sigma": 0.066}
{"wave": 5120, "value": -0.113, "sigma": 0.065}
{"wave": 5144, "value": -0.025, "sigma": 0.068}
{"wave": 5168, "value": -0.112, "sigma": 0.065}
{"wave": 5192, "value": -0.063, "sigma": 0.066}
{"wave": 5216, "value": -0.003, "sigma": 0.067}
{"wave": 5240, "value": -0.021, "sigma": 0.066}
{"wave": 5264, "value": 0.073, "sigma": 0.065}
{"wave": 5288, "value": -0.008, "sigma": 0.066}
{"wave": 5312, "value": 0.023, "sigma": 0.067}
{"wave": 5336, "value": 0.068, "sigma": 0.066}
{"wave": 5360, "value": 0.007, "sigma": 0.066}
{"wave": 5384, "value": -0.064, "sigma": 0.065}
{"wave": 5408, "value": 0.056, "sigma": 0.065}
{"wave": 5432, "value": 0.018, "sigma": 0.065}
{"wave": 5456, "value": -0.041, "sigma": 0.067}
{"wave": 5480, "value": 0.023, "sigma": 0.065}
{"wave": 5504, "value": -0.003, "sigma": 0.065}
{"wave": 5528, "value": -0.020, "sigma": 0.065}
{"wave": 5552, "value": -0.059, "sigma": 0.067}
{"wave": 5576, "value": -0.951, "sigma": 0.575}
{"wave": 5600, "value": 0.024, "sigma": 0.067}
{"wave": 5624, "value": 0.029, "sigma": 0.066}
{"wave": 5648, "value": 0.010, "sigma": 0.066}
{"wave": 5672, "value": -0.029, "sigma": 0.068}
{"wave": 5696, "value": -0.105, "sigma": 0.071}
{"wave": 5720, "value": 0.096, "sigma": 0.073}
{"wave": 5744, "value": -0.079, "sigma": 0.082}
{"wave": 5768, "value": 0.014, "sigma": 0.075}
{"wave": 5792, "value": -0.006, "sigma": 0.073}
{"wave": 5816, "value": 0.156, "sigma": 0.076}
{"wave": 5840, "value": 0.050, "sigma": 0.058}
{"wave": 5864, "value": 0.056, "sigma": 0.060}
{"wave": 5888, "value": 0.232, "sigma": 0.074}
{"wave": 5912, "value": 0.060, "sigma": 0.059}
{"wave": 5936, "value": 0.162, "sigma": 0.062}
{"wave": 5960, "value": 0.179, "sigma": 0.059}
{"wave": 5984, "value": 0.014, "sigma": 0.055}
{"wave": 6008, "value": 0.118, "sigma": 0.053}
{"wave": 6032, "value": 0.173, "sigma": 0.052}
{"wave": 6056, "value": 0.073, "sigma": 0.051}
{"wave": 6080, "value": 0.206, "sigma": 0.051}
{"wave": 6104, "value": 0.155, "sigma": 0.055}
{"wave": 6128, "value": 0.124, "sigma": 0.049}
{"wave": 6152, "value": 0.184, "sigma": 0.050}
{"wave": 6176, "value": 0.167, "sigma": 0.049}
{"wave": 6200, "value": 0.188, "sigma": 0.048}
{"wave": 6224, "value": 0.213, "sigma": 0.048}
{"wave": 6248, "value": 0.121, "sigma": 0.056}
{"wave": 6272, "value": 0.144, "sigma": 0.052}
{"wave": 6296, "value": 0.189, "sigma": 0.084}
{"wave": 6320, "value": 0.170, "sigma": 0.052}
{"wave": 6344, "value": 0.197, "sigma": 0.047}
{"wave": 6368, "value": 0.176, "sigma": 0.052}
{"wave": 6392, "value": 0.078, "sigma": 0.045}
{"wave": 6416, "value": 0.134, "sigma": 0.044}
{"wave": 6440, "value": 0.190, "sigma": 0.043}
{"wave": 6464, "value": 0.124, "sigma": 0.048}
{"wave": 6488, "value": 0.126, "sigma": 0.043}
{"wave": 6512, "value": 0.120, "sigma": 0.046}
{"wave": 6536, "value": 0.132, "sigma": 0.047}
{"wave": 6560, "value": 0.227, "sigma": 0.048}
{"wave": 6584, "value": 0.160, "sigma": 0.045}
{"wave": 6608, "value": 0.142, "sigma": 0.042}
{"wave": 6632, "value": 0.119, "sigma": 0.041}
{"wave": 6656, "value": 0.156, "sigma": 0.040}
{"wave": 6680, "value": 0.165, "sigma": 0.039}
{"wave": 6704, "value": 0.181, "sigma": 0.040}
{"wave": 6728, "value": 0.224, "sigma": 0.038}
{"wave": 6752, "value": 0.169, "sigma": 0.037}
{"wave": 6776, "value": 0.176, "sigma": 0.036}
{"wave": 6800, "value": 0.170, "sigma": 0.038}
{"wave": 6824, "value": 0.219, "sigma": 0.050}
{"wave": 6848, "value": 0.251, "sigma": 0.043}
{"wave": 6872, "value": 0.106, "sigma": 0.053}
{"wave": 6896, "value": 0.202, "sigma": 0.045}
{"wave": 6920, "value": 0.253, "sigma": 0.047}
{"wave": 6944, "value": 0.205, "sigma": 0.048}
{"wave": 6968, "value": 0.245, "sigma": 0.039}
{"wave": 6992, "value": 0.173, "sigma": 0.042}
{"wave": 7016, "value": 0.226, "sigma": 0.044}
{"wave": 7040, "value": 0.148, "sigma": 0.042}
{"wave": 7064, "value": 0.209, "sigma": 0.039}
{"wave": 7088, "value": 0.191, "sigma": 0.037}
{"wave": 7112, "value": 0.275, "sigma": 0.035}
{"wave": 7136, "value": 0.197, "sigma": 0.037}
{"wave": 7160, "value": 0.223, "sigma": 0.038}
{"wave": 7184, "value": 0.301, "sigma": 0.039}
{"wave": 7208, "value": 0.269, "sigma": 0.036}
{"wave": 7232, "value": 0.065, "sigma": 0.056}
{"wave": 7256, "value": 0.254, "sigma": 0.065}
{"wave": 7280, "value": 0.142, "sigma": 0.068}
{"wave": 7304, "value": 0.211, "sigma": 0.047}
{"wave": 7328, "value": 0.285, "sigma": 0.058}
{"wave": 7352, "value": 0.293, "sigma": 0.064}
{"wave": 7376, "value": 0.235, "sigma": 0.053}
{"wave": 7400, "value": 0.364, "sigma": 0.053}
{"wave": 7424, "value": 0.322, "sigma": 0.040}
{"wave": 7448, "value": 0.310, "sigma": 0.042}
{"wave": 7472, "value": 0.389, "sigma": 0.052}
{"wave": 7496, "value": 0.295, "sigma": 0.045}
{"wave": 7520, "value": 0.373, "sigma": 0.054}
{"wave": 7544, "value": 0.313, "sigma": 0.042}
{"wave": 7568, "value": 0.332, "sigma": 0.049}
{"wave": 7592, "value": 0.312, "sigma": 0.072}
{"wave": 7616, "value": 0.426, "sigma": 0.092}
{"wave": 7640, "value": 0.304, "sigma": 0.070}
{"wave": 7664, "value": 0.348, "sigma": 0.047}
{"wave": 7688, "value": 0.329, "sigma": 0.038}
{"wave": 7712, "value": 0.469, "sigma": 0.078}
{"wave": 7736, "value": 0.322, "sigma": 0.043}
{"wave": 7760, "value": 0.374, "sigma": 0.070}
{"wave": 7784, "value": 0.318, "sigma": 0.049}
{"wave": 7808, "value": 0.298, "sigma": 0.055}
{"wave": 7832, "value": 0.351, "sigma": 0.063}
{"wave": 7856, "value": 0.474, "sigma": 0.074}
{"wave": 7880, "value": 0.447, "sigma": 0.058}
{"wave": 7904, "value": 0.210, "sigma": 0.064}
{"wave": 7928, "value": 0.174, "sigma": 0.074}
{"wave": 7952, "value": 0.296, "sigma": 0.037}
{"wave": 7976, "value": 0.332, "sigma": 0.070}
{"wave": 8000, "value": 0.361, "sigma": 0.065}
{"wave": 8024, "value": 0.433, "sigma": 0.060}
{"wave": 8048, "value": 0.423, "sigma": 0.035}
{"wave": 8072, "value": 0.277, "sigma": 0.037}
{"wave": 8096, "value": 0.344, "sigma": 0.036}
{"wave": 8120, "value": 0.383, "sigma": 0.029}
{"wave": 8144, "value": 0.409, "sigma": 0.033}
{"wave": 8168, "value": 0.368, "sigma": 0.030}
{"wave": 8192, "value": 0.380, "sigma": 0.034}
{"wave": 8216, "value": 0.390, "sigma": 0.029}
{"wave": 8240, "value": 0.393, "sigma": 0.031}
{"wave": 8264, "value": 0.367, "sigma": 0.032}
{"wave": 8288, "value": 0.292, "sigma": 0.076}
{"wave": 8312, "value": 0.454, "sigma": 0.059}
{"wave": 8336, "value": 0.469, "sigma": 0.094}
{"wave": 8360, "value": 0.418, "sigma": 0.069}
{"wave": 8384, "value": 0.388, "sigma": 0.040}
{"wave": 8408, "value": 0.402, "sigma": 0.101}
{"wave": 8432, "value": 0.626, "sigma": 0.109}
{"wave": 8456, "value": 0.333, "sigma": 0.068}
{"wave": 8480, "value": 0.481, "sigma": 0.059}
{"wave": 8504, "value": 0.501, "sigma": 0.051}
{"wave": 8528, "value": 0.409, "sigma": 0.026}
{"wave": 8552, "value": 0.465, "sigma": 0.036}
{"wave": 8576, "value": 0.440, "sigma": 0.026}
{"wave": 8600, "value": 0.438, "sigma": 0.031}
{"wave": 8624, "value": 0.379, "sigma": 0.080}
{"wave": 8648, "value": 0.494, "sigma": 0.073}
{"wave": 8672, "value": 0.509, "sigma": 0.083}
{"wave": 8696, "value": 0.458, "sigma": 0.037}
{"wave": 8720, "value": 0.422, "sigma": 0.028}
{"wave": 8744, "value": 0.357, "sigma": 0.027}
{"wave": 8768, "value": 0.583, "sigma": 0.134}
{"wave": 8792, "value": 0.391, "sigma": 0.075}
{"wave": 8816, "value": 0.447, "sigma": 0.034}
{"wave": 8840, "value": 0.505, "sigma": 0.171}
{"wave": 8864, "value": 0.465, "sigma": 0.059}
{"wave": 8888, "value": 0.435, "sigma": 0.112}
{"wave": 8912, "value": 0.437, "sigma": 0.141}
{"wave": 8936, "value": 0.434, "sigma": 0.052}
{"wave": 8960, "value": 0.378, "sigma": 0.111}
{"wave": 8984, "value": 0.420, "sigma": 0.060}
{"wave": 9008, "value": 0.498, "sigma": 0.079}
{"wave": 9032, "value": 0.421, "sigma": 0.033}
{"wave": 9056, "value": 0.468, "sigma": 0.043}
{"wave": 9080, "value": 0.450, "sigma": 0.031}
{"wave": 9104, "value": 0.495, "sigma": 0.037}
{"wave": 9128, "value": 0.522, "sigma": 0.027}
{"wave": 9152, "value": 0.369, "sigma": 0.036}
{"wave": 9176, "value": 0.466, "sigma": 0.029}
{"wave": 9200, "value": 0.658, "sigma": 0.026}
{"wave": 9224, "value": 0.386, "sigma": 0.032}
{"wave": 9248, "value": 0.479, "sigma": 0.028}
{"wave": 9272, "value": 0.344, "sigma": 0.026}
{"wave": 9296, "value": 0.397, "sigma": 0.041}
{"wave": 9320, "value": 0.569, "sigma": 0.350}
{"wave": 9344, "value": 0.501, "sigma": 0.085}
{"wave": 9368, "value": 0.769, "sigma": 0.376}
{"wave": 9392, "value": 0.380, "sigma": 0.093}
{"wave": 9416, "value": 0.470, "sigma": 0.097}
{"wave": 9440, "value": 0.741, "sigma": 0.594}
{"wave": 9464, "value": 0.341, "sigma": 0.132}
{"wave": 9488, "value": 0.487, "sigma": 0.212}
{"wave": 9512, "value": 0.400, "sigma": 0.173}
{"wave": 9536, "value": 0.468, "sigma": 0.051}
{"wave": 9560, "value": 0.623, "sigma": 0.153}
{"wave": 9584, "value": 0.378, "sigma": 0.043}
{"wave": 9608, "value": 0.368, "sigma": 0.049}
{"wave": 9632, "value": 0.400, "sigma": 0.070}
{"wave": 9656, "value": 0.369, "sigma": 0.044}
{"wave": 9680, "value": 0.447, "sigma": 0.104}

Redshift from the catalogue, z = 0.84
